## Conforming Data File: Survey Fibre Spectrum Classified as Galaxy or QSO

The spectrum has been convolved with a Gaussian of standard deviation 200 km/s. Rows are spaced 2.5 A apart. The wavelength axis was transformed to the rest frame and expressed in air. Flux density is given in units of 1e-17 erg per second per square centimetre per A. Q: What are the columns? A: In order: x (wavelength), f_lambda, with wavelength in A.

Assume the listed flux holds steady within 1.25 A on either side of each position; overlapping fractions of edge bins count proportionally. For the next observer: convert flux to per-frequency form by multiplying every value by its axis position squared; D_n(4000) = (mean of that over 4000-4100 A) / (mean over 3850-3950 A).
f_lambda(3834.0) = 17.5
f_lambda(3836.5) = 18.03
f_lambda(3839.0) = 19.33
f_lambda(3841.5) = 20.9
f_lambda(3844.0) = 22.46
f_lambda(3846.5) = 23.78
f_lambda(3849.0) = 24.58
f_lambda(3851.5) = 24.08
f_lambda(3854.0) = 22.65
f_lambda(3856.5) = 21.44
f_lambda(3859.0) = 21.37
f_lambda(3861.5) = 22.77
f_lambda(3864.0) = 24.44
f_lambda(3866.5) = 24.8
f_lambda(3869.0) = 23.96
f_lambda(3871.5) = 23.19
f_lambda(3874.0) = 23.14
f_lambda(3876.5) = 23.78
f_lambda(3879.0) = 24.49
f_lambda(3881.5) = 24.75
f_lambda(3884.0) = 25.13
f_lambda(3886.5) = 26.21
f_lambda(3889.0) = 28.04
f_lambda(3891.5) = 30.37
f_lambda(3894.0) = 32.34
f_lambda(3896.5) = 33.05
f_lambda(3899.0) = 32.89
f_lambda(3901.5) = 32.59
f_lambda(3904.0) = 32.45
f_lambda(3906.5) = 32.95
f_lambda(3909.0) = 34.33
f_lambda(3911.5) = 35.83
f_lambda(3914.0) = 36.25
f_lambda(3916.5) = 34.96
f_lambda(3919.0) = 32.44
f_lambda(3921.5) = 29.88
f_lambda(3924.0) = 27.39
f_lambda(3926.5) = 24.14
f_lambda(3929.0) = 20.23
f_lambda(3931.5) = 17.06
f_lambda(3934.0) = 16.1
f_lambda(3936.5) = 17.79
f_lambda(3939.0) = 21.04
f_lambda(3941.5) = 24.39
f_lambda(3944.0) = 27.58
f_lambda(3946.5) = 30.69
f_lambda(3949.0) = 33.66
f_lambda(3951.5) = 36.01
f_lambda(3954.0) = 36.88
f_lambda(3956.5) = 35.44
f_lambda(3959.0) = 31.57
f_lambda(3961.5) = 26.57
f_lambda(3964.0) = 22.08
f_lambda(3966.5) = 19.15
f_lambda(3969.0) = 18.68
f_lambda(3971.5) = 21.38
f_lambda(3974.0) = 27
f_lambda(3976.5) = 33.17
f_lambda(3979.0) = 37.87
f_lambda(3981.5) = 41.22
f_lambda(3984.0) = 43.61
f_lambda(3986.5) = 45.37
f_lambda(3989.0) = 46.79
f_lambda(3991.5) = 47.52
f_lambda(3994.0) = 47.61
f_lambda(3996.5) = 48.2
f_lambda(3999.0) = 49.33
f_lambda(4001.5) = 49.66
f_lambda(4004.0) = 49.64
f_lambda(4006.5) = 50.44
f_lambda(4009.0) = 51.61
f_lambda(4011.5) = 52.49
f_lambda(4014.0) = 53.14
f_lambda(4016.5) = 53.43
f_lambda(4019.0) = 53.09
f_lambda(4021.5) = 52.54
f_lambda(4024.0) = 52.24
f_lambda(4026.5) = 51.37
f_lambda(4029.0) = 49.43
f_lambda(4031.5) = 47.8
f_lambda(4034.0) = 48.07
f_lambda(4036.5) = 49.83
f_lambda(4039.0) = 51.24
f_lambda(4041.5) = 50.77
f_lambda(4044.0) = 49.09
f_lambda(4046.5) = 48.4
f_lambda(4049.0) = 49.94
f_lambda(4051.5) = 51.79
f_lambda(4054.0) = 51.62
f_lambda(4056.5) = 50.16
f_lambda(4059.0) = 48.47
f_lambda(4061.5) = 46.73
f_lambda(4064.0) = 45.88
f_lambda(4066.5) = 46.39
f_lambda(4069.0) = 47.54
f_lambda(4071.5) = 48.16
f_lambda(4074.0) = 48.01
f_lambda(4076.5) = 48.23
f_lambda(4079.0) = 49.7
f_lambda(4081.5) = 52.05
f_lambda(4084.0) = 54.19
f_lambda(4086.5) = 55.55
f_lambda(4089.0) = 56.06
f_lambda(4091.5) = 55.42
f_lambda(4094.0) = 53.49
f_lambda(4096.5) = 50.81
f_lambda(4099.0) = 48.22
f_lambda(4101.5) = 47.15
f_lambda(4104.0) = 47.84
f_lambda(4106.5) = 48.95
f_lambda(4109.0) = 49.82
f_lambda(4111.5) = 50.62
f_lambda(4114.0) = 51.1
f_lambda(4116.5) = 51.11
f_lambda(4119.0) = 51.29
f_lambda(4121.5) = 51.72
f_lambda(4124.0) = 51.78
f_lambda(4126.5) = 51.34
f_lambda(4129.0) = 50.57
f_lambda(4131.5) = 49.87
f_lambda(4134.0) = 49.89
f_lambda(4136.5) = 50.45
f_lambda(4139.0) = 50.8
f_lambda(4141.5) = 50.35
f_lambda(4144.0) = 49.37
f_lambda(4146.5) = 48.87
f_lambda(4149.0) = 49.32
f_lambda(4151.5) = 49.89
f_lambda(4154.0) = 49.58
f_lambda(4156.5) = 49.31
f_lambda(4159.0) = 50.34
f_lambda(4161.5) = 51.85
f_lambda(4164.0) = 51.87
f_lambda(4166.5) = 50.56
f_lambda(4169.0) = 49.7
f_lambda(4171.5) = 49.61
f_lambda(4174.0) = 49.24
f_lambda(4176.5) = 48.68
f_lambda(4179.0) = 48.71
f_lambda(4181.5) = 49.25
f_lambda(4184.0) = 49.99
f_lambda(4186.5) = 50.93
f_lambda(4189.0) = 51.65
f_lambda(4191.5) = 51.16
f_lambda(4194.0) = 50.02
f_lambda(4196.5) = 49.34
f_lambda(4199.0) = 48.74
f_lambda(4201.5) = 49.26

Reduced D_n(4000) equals 2.03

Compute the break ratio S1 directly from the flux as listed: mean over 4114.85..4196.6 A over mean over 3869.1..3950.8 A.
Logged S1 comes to 1.81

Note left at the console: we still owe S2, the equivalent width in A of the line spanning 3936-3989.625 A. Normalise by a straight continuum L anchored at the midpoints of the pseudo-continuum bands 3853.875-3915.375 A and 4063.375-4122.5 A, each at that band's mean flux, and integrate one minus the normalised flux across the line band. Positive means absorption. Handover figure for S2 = 8.3 A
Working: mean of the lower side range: 27.8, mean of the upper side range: 50.4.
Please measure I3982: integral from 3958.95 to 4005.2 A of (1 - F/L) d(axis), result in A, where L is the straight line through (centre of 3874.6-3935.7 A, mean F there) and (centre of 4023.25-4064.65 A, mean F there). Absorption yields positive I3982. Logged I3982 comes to 3.8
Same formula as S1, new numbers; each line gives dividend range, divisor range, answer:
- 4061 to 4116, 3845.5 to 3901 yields 1.96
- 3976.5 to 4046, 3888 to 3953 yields 1.68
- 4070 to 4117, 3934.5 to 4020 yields 1.35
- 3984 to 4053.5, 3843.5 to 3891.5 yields 2.07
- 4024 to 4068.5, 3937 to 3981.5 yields 1.72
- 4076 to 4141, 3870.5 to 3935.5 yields 1.81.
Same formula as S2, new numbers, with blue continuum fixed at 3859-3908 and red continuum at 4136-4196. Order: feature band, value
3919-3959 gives 6.26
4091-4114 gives -2.67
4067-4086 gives -3.07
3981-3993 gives -3.21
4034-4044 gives -2.58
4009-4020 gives -4.36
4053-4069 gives -2.51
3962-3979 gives 4.76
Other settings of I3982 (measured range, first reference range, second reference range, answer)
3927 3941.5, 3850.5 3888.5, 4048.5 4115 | 5.7 A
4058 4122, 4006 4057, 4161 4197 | 0.6 A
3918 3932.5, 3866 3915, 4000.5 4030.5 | 4.1 A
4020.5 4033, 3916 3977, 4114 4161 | -4.8 A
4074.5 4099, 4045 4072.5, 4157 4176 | -1.7 A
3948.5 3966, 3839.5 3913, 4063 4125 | 2.1 A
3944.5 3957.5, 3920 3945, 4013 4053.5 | -3.0 A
